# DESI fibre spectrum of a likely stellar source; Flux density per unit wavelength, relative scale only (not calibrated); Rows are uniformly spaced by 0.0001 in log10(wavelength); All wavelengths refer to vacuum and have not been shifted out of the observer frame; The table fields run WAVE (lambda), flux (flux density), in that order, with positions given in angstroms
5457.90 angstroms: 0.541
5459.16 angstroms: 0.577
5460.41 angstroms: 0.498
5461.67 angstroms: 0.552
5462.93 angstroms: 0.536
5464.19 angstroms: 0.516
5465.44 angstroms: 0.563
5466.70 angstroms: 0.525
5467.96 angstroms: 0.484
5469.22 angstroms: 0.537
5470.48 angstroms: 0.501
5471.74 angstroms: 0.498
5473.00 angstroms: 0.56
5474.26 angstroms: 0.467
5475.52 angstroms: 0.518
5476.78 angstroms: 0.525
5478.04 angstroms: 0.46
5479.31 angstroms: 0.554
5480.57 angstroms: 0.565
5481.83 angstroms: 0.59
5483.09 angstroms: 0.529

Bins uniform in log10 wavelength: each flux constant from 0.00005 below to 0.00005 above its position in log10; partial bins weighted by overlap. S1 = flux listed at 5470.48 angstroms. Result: 0.501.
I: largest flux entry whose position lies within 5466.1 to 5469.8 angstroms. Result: 0.537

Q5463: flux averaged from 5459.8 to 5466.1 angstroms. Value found 0.533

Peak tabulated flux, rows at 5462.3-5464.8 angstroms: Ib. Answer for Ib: 0.536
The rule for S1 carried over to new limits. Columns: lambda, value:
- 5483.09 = 0.529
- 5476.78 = 0.525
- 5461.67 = 0.552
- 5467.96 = 0.484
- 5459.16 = 0.577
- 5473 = 0.56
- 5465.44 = 0.563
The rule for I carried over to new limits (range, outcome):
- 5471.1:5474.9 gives 0.56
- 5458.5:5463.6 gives 0.577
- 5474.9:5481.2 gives 0.565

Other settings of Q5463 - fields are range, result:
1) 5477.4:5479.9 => 0.505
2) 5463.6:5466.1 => 0.541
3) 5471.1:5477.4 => 0.514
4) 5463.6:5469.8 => 0.525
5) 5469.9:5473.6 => 0.52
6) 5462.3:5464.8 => 0.525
